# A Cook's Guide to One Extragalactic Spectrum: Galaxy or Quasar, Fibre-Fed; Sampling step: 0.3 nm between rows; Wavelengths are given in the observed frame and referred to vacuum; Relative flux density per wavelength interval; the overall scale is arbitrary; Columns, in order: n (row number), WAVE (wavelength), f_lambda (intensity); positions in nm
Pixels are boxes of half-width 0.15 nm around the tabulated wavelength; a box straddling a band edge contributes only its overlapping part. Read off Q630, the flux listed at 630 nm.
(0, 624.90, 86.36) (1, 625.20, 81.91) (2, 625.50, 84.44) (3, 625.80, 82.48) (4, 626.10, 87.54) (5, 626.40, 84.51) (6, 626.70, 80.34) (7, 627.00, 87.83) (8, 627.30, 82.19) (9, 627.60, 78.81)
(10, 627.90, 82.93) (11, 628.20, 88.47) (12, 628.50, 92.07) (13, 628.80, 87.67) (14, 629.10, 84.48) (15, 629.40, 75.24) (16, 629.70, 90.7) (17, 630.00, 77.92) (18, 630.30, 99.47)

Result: 77.92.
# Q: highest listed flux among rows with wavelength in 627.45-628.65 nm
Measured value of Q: 92.07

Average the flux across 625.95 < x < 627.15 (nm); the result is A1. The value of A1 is 85.1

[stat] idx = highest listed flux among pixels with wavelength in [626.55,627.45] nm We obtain 87.83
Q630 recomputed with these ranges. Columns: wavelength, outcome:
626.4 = 84.51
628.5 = 92.07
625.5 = 84.44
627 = 87.83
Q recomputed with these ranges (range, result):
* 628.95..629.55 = 84.48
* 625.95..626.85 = 87.54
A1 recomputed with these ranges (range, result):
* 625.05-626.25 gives 84.1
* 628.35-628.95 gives 89.9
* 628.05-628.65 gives 90.3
